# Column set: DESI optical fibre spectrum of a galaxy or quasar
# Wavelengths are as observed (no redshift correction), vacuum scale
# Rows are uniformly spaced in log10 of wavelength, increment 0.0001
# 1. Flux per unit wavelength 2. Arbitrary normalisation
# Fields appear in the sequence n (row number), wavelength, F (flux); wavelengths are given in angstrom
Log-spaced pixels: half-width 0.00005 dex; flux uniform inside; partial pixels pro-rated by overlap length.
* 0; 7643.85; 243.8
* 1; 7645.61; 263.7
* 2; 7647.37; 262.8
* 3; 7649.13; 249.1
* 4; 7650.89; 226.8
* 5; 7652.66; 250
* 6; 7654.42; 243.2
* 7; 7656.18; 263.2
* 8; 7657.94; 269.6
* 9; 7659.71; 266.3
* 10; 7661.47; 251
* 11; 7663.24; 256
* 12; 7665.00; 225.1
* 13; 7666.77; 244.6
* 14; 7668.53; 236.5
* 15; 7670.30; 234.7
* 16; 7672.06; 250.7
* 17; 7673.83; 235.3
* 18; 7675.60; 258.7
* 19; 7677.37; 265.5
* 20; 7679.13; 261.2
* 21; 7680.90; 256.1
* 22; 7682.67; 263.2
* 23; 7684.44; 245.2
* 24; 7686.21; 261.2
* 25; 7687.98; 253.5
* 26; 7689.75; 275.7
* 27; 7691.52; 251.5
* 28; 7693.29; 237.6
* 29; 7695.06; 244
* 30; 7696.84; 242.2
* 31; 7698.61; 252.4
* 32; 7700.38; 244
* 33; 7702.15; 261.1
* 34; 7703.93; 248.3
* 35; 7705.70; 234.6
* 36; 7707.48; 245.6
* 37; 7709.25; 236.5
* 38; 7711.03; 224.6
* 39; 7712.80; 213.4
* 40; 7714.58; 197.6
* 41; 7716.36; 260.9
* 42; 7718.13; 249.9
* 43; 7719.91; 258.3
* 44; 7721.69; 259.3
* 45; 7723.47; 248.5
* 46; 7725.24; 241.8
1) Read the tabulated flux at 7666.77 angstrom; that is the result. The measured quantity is 244.6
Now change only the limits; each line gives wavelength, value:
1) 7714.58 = 197.6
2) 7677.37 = 265.5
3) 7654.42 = 243.2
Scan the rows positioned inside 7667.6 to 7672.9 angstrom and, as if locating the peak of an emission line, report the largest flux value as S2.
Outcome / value 250.7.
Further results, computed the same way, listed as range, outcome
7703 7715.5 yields 248.3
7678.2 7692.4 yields 275.7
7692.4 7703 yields 261.1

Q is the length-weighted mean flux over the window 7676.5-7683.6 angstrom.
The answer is 262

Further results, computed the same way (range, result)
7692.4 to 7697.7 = 241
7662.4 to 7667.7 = 242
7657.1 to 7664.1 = 260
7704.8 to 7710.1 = 239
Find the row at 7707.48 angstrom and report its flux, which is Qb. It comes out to 245.6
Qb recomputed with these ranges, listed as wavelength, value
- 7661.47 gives 251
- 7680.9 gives 256.1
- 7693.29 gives 237.6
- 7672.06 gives 250.7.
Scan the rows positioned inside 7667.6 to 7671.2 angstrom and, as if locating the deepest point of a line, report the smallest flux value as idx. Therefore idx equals 234.7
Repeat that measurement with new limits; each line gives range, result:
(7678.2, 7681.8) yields 256.1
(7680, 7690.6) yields 245.2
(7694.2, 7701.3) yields 242.2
